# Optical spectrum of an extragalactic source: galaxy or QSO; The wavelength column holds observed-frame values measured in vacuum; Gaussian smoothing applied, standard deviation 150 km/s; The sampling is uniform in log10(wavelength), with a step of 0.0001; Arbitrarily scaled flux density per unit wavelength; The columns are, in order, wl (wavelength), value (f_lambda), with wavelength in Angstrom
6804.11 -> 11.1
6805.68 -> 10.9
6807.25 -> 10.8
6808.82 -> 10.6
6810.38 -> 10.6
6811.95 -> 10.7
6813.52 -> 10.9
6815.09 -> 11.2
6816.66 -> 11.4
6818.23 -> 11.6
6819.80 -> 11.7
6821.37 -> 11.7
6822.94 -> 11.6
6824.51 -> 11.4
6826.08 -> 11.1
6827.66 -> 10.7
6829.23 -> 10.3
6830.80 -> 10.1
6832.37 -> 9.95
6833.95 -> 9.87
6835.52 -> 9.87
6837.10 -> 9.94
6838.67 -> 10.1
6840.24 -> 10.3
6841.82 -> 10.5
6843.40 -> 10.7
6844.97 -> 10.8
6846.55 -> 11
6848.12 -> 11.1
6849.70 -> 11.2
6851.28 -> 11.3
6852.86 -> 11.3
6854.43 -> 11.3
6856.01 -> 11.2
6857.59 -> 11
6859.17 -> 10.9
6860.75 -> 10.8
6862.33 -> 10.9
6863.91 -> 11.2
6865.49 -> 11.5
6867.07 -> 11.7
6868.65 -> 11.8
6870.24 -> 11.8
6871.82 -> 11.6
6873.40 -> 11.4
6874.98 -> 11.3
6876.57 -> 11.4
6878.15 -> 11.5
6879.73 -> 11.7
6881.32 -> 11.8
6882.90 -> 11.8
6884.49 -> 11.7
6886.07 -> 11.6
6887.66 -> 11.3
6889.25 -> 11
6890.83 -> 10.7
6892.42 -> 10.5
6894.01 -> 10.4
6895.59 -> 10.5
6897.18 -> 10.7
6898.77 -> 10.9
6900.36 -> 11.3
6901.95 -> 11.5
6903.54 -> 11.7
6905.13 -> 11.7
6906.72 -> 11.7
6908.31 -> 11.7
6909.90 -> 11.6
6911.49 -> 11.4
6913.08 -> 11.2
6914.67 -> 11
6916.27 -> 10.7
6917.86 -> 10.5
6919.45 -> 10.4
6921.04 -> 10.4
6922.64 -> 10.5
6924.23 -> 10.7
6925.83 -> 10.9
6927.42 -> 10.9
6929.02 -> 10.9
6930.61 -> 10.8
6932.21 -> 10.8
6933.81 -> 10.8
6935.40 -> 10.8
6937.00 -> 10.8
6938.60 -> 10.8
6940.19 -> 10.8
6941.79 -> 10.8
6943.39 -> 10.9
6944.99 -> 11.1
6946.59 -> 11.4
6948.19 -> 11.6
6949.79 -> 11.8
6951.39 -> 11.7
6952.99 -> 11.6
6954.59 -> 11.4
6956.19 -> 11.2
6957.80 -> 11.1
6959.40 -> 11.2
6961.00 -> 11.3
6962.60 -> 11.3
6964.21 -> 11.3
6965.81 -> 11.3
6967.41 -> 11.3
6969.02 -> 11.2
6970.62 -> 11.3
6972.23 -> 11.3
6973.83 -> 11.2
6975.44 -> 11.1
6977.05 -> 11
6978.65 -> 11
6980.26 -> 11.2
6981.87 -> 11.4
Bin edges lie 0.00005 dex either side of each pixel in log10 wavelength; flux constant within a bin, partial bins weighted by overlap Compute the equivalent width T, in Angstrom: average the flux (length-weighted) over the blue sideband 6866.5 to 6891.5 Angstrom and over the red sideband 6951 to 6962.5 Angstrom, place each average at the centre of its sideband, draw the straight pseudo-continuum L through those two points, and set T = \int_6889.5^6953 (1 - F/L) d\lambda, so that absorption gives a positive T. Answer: 2.24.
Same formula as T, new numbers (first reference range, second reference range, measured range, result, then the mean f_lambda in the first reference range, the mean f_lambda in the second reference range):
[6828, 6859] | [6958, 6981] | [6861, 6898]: -1.7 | 10.6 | 11.2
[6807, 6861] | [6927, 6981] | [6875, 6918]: -1.0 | 10.8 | 11.1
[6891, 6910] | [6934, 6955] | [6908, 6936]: 0.7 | 11.2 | 11.2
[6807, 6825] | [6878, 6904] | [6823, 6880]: 1.2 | 11.2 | 11.2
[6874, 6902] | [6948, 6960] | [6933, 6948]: 0.6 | 11.2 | 11.4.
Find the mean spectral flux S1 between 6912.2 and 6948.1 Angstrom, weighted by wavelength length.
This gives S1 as 10.8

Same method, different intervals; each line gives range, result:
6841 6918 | 11.2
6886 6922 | 11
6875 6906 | 11.2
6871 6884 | 11.6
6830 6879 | 10.9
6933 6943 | 10.8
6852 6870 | 11.3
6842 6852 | 11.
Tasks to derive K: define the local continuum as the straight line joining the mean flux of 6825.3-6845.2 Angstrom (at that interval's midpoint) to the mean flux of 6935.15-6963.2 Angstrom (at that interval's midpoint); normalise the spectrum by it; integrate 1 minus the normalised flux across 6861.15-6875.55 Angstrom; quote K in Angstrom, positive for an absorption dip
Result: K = -1.20 Angstrom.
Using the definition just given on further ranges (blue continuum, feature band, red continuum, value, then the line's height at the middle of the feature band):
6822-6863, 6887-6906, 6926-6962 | -0.1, 10.9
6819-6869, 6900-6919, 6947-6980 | -0.3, 11.1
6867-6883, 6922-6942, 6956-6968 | 1.0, 11.4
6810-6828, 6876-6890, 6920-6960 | -0.5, 11.1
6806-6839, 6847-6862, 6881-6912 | -0.2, 11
